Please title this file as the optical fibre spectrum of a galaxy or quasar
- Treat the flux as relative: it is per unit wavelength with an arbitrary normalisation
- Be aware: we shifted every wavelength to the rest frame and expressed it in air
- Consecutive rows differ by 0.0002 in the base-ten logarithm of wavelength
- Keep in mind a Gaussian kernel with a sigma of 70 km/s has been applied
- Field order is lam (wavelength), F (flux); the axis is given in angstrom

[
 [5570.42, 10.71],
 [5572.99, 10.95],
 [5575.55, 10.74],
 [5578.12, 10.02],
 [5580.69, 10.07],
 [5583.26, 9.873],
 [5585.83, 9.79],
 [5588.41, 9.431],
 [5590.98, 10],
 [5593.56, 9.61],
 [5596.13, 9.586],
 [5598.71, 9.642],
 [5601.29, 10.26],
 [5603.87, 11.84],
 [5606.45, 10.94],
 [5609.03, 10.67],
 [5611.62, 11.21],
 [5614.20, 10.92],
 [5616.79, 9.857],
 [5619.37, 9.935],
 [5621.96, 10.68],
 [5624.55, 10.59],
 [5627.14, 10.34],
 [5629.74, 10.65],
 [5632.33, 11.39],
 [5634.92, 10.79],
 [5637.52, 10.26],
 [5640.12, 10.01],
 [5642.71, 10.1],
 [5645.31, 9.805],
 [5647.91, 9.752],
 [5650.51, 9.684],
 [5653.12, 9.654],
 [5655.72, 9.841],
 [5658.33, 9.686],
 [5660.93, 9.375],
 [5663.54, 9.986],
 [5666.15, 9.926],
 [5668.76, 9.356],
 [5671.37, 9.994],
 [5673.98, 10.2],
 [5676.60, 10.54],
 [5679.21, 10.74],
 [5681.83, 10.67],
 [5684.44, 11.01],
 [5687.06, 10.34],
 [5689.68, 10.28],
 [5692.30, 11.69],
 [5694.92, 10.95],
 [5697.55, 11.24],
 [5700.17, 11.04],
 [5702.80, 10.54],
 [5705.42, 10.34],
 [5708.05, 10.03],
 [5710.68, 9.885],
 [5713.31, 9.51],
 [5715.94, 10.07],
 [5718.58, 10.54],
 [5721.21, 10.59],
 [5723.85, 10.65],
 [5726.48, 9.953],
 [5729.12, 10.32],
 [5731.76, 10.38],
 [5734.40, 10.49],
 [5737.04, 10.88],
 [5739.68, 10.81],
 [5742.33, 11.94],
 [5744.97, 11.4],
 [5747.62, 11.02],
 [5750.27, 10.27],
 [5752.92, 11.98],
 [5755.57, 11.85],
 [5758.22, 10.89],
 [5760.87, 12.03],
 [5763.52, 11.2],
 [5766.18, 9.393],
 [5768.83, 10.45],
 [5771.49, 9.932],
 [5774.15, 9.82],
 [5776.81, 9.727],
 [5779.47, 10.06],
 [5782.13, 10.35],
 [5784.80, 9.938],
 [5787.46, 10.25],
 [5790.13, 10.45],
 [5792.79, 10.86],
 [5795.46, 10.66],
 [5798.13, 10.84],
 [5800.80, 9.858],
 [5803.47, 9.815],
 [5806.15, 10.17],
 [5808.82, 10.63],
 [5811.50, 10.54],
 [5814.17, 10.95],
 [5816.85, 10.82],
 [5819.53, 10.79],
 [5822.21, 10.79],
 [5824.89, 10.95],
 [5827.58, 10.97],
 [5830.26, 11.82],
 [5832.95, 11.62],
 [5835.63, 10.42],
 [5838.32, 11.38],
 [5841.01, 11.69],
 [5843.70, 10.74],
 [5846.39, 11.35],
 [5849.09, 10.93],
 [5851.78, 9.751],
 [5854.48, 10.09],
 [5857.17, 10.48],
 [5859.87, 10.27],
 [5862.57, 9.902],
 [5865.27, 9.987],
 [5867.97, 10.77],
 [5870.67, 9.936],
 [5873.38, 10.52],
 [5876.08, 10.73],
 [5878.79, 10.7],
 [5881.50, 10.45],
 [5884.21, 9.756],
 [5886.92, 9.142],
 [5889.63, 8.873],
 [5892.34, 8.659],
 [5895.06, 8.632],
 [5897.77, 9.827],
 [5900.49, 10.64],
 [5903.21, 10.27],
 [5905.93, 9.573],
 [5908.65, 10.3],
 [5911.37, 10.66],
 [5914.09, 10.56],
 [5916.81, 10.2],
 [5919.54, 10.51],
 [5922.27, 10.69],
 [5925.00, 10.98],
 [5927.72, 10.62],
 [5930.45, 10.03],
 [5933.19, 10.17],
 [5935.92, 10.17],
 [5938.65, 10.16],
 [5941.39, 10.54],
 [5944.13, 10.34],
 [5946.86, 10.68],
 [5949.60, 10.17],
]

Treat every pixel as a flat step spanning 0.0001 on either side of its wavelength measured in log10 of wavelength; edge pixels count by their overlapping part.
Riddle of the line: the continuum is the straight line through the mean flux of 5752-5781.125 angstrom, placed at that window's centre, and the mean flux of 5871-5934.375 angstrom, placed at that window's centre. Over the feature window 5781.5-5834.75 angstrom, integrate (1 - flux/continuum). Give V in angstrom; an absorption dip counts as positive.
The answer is -0.9 angstrom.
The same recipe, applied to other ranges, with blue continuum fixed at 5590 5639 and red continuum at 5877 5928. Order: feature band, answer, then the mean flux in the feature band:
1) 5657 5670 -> 0.93 angstrom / 9.67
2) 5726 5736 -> -0.02 angstrom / 10.3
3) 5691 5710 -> -0.82 angstrom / 10.8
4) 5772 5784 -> 0.30 angstrom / 9.98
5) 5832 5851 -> -1.81 angstrom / 11.1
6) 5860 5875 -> -0.20 angstrom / 10.2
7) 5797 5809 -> -0.02 angstrom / 10.2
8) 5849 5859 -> -0.11 angstrom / 10.2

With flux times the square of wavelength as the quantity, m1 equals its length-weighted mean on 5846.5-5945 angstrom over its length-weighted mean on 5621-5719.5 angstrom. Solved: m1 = 1.07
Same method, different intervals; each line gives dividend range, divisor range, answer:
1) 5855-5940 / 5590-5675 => 1.09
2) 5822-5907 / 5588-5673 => 1.10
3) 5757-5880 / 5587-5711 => 1.09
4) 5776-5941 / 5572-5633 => 1.10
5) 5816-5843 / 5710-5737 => 1.12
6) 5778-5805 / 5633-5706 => 1.04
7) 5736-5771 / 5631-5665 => 1.14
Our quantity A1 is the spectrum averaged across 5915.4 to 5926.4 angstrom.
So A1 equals 10.6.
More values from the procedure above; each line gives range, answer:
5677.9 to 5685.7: 10.8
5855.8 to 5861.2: 10.4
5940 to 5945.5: 10.4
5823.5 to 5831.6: 11.2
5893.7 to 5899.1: 9.23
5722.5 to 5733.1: 10.3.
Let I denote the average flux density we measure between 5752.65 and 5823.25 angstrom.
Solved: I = 10.5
